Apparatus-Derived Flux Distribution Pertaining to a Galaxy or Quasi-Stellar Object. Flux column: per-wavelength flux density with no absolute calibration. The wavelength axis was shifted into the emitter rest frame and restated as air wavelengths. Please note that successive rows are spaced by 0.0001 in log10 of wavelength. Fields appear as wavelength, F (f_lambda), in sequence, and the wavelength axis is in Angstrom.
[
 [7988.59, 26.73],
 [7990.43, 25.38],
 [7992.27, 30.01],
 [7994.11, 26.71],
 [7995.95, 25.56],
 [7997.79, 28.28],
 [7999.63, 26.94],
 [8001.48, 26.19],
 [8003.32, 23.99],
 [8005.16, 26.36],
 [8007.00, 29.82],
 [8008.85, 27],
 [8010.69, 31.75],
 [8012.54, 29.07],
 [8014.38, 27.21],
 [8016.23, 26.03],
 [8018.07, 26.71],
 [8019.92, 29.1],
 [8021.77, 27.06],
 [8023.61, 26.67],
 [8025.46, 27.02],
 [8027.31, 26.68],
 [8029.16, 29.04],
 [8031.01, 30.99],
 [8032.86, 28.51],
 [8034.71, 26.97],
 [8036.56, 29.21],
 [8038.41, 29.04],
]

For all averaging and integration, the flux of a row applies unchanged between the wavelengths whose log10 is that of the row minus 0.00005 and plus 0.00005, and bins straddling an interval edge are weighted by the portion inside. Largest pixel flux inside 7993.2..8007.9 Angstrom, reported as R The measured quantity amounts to 29.82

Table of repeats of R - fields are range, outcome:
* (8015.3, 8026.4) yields 29.1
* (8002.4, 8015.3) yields 31.75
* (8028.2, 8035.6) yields 30.99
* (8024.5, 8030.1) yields 29.04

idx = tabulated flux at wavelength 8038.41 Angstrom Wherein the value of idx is 29.04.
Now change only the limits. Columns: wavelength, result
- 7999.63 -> 26.94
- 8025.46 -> 27.02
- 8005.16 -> 26.36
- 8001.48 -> 26.19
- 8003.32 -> 23.99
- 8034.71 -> 26.97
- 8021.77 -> 27.06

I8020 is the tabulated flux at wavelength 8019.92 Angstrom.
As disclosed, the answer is 29.1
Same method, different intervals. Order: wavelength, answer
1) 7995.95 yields 25.56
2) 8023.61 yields 26.67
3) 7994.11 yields 26.71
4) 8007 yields 29.82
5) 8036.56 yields 29.21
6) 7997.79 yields 28.28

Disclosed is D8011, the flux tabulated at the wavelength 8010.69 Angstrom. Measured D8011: 31.75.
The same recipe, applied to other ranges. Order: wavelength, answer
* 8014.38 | 27.21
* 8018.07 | 26.71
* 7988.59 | 26.73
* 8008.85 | 27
